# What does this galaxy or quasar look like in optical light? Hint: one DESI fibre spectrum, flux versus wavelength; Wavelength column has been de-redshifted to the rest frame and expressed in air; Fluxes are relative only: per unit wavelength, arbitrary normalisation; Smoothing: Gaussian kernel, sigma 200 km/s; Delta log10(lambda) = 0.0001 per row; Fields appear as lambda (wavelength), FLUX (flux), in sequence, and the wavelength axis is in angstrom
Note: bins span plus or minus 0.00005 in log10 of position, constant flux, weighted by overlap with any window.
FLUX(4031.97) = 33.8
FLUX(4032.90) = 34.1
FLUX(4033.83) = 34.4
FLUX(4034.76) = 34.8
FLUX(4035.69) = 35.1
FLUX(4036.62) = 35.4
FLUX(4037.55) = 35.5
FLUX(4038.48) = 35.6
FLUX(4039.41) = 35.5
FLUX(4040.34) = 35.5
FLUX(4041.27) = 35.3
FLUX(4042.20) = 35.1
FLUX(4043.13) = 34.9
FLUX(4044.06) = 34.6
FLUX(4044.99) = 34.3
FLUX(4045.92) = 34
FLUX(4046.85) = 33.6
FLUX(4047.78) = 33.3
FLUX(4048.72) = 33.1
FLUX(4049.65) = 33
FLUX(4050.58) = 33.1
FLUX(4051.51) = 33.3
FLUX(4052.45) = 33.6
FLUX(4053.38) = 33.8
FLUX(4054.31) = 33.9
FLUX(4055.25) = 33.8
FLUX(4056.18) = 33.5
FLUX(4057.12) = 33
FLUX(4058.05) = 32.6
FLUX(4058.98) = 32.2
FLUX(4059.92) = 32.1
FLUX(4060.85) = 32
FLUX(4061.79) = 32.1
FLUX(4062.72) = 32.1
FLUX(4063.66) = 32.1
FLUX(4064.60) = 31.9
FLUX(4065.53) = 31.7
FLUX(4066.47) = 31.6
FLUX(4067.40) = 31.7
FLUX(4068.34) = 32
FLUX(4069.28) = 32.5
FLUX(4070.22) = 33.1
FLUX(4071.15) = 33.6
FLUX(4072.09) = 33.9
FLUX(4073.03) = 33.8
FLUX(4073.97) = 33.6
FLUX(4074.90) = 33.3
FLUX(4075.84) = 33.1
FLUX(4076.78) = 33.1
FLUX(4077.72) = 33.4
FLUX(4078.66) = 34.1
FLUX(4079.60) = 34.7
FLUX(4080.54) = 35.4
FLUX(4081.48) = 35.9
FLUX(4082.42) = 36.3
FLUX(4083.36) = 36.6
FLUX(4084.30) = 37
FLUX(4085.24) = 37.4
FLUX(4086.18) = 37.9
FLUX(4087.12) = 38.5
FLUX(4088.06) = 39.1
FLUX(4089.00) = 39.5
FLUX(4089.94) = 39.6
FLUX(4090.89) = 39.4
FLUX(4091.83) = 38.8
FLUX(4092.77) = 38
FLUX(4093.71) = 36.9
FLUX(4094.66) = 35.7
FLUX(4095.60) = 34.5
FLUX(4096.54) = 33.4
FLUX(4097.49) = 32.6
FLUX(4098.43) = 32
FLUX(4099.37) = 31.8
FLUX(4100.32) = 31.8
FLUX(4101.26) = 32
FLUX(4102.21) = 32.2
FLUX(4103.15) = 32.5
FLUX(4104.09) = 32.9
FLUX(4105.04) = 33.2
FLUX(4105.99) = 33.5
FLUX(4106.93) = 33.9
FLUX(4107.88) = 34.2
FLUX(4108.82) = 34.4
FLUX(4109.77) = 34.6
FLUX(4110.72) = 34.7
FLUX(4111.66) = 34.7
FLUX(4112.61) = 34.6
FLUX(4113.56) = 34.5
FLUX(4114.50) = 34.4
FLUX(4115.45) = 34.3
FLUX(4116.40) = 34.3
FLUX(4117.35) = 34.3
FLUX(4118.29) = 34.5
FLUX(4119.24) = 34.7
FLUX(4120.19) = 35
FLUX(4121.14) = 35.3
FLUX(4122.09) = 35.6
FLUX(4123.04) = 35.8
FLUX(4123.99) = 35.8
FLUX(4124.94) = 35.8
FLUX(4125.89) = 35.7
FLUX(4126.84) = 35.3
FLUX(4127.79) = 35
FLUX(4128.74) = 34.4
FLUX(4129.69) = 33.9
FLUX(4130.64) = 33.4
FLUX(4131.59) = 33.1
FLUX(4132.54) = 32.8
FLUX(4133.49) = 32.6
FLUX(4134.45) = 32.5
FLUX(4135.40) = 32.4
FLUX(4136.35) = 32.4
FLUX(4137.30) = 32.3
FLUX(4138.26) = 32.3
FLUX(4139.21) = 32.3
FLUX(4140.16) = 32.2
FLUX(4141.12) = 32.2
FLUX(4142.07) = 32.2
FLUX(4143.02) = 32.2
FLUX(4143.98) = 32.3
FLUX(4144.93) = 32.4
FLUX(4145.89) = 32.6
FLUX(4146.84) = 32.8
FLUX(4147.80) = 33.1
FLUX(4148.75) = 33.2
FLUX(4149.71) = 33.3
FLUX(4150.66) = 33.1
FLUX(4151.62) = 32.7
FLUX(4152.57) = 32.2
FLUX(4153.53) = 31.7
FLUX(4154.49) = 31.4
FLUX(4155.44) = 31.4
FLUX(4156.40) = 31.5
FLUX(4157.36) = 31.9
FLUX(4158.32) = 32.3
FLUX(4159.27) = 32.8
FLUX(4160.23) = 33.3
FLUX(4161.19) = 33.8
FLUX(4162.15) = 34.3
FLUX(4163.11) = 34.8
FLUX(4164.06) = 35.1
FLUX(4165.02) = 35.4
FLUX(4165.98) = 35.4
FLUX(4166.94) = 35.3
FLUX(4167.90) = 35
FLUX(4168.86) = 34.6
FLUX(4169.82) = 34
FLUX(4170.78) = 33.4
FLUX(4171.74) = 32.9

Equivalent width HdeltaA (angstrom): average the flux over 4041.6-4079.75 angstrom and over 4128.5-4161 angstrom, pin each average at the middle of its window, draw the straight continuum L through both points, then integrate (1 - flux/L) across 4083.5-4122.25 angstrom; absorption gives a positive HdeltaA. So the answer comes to -2.6 angstrom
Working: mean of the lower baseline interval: 33.2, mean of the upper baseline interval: 32.6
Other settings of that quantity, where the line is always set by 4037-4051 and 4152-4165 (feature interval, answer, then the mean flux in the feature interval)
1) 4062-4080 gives 0.6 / 32.9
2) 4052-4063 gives 0.4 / 32.9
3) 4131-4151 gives 0.3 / 32.6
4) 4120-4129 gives -0.5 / 35.4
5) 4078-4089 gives -0.9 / 36.7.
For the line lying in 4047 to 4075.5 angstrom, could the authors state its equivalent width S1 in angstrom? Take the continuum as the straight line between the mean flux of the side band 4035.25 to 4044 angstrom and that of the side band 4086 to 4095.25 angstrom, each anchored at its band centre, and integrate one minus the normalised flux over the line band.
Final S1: 2.89 angstrom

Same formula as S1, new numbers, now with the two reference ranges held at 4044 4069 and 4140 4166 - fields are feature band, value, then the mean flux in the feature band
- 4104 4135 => -1.41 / 34.4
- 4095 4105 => 0.07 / 32.7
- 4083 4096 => -1.95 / 37.8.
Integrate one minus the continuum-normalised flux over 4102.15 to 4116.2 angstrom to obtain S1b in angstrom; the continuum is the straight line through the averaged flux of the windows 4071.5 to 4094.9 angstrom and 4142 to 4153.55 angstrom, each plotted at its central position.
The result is 0.32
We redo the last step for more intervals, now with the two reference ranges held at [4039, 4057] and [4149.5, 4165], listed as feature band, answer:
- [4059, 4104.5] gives -0.88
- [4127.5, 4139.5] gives 0.06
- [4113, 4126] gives -0.65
